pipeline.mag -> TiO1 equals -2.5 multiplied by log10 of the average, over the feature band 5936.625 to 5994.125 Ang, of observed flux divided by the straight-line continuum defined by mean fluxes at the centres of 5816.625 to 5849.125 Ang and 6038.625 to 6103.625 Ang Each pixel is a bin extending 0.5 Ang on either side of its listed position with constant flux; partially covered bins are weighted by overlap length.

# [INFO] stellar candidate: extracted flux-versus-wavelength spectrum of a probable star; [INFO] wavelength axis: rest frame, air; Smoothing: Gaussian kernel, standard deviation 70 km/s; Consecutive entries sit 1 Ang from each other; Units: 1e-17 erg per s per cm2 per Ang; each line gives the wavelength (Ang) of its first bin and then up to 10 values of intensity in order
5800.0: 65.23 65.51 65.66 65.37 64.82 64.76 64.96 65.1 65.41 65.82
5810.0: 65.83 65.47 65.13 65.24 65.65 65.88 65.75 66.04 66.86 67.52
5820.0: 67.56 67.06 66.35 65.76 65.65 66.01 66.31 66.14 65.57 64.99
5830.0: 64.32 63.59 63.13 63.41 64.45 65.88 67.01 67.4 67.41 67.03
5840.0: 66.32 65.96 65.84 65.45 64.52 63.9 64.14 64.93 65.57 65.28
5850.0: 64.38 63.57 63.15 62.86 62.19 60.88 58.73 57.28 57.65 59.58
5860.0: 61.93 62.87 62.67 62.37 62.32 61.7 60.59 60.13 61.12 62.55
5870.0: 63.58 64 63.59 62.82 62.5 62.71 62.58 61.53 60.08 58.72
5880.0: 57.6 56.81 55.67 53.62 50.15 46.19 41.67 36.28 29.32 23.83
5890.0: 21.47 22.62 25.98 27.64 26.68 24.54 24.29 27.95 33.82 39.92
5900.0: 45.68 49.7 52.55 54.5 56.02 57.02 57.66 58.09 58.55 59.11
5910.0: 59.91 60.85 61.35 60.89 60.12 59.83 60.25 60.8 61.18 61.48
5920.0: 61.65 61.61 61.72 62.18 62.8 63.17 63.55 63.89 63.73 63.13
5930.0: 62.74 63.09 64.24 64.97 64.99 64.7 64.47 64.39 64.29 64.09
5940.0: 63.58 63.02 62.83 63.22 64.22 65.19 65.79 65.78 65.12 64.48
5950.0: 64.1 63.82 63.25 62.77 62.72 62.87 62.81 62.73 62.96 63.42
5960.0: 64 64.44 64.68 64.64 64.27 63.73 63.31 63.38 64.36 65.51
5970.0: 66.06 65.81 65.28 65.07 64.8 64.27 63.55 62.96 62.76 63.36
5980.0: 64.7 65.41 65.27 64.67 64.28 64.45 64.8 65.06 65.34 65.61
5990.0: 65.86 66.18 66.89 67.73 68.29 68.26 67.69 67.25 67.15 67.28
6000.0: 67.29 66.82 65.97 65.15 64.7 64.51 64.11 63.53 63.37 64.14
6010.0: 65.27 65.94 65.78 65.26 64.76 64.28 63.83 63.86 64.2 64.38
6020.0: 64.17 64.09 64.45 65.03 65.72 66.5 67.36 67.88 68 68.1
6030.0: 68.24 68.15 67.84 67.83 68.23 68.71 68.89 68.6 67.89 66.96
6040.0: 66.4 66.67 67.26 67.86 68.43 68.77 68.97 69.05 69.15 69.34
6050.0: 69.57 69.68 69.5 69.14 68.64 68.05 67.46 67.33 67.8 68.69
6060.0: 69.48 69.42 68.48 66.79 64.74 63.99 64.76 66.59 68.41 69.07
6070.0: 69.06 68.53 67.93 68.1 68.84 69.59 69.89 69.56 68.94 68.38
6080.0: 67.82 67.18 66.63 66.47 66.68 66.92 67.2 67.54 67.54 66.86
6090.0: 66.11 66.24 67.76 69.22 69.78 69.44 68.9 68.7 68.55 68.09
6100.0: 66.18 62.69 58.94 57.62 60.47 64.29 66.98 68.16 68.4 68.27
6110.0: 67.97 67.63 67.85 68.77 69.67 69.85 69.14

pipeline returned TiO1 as 0.04 mag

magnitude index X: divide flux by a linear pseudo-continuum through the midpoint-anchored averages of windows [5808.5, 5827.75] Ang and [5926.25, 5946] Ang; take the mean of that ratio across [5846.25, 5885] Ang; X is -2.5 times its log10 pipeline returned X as 0.075 mag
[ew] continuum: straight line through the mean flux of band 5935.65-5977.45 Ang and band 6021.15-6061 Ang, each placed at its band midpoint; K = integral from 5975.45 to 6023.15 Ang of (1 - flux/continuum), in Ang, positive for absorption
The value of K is 0.6 Ang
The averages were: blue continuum 64.1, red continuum 68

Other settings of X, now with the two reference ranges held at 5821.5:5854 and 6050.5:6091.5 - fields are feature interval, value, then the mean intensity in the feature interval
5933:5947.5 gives 0.033 mag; 64.3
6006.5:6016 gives 0.041 mag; 64.7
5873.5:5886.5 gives 0.170 mag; 56.1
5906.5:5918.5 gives 0.102 mag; 60.1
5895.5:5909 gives 0.349 mag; 47.8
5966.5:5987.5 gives 0.036 mag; 64.6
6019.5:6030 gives 0.017 mag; 66.2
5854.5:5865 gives 0.081 mag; 60.7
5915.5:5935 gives 0.057 mag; 62.7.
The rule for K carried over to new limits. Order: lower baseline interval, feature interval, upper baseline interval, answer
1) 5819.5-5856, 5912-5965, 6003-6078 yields 2.2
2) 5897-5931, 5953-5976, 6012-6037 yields -0.9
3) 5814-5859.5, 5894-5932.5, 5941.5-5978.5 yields 5.3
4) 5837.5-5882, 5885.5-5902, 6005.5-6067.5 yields 8.2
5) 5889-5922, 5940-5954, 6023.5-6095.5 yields -2.7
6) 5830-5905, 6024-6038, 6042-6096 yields -0.5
